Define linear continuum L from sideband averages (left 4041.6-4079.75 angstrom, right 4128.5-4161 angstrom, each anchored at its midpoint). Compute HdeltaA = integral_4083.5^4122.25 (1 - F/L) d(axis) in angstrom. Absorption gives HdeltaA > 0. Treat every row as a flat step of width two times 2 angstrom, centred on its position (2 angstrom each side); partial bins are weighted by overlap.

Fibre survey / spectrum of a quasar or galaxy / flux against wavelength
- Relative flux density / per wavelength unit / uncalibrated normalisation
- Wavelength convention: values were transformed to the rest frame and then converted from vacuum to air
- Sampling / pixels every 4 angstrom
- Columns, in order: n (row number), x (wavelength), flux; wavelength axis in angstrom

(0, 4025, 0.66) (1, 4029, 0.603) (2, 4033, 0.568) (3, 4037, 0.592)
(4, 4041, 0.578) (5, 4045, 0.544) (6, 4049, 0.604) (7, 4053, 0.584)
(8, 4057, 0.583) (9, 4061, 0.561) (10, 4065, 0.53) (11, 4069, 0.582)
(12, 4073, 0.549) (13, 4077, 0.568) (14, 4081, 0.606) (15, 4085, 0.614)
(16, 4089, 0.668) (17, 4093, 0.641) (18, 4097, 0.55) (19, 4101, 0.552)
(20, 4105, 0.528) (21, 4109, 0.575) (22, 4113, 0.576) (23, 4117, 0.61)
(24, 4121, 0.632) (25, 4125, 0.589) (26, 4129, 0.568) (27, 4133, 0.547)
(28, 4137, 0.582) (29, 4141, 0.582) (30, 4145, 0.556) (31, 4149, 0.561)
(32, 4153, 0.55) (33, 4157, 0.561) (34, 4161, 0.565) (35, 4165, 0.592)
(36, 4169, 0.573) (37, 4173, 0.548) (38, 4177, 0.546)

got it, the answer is -1.9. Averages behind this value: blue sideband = 0.568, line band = 0.594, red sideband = 0.563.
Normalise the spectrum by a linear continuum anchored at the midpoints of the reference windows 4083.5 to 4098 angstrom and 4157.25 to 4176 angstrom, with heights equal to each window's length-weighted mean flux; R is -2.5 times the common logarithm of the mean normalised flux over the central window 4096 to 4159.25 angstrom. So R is 0.05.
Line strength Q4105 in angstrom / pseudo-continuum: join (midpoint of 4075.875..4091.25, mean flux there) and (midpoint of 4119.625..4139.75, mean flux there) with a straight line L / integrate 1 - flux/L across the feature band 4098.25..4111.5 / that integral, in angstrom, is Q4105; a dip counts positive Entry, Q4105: 1.07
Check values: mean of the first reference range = 0.617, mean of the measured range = 0.552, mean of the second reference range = 0.582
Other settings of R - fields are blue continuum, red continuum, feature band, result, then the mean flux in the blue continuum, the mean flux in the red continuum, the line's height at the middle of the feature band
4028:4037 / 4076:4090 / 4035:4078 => 0.05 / 0.585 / 0.613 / 0.599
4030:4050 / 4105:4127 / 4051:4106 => 0.01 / 0.577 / 0.59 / 0.584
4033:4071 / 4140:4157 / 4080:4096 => -0.11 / 0.573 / 0.561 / 0.568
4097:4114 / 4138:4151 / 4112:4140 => -0.05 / 0.556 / 0.568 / 0.562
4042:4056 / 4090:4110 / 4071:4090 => -0.04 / 0.578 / 0.574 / 0.575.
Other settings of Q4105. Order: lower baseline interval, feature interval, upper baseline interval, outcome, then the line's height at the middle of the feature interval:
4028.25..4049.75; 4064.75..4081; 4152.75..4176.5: 0.3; 0.575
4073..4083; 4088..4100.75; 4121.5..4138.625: -0.6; 0.579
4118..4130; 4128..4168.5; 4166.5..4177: 0.9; 0.579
